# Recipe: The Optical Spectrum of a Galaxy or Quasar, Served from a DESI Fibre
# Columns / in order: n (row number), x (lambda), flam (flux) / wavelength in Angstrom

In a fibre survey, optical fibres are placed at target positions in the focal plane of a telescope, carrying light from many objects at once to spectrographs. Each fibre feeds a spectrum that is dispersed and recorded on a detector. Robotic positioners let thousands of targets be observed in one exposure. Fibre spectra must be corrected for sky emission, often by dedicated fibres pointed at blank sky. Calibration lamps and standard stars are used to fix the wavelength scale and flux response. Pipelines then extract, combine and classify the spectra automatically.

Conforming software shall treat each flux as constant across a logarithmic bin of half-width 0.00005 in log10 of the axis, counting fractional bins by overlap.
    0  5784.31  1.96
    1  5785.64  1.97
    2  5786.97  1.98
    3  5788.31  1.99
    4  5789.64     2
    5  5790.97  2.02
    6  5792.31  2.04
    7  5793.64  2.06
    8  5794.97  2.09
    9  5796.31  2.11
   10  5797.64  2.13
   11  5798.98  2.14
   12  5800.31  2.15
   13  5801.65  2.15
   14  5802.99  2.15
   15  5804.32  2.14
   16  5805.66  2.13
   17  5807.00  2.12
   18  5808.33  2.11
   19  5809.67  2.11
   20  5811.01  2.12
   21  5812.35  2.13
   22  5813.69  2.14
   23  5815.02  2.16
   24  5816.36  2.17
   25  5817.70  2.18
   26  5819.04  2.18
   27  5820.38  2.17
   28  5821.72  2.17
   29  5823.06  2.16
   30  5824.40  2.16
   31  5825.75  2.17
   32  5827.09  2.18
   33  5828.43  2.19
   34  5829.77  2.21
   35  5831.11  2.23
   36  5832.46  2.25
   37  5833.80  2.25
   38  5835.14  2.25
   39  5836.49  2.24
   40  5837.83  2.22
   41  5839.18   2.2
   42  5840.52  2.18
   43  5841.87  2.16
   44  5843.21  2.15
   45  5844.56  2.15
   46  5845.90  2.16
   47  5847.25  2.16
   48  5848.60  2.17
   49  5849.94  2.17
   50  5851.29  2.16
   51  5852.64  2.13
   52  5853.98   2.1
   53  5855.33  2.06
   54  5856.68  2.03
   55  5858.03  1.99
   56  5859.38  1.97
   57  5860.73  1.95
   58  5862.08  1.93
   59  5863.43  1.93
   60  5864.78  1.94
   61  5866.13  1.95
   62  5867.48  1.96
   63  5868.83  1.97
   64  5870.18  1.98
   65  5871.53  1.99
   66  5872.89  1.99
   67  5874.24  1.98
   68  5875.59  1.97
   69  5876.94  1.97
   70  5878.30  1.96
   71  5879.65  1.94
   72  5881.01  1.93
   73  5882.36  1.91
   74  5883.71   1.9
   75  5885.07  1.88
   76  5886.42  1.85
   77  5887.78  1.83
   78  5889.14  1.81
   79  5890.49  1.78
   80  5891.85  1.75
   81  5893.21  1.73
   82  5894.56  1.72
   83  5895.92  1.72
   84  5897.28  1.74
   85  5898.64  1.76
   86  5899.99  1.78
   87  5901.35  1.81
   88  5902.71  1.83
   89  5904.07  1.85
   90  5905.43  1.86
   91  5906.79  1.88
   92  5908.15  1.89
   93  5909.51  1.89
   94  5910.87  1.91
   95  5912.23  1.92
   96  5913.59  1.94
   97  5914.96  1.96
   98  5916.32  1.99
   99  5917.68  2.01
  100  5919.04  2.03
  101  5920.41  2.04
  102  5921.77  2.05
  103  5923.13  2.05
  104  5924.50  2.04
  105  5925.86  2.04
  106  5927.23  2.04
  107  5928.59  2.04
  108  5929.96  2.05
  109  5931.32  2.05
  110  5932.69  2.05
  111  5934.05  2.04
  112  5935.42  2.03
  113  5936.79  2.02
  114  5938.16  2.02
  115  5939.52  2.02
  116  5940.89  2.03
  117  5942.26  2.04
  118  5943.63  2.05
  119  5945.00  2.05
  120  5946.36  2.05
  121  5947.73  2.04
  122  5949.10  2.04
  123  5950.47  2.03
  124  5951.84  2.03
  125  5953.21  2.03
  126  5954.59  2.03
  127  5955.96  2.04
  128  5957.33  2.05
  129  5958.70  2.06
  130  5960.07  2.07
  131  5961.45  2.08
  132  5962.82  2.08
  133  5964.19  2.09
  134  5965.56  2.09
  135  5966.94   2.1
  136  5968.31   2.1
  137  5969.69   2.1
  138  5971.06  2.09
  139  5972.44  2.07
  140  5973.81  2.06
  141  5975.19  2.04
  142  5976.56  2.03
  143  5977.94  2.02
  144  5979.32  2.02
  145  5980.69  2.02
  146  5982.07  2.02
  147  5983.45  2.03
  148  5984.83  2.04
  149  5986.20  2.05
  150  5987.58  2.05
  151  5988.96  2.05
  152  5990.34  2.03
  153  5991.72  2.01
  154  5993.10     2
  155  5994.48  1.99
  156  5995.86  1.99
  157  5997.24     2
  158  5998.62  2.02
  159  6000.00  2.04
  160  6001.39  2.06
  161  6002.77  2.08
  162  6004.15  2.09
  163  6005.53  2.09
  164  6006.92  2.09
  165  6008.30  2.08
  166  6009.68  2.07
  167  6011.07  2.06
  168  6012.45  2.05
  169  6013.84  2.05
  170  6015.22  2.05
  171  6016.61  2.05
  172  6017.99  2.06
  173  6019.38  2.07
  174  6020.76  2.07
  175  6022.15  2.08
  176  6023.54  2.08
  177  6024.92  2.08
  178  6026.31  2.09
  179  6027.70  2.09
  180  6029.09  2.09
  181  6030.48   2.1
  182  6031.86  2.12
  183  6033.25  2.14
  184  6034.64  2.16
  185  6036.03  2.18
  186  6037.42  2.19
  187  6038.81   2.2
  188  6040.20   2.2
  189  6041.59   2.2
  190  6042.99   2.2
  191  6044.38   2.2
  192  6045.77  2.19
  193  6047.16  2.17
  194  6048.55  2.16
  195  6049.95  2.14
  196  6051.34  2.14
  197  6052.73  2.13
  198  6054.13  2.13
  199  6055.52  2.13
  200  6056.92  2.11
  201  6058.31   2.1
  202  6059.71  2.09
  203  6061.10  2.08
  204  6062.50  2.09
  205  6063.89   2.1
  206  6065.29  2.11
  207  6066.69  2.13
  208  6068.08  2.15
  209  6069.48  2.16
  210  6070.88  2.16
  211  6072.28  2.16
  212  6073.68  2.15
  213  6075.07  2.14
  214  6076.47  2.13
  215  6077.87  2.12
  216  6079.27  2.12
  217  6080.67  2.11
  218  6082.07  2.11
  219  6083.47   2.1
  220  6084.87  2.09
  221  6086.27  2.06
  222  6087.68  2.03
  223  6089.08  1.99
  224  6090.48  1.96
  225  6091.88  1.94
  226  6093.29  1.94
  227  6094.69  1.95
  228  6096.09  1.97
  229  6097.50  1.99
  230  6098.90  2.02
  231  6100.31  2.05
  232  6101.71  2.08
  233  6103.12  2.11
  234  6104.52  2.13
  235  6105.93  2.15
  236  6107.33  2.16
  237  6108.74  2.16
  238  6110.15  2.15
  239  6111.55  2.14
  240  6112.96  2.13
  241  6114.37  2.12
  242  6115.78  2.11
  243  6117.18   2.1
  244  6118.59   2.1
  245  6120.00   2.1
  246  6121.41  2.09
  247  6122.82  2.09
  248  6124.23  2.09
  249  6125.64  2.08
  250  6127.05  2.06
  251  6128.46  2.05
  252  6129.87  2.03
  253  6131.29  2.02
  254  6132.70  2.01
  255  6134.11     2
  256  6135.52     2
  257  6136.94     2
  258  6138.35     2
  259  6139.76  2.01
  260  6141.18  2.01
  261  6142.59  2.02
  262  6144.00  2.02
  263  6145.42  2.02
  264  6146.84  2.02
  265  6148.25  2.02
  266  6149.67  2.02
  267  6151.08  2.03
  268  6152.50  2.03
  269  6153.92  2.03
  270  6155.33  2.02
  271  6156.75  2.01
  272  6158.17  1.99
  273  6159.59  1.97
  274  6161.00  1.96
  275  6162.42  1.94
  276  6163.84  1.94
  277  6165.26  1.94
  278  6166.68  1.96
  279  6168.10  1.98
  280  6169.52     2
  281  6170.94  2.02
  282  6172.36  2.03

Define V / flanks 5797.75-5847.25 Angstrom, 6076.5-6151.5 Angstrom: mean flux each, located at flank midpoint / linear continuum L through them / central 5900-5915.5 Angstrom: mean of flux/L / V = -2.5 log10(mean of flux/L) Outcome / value 0.14 mag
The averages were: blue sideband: 2.17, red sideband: 2.06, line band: 1.88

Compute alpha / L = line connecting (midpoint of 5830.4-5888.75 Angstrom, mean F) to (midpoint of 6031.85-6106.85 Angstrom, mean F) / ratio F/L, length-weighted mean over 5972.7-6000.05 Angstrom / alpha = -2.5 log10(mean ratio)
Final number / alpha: 0.03 mag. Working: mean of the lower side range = 2.05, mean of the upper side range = 2.11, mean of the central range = 2.03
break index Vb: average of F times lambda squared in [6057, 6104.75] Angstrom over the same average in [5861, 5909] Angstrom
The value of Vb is 1.2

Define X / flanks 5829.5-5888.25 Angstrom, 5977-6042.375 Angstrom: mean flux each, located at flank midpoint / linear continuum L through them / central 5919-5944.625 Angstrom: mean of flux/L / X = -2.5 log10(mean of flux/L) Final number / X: 0.01 mag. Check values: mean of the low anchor 2.05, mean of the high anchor 2.07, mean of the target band 2.04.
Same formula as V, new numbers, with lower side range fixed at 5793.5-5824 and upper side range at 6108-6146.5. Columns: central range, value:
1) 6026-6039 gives -0.03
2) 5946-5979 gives 0.02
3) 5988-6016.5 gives 0.03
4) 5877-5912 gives 0.15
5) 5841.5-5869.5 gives 0.04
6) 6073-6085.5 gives -0.02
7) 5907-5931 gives 0.06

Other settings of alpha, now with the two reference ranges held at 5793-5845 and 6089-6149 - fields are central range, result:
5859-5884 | 0.10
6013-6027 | 0.01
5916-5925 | 0.05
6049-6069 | -0.02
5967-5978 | 0.02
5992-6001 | 0.05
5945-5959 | 0.04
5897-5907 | 0.18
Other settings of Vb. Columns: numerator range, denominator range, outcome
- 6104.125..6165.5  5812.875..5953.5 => 1.10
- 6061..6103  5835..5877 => 1.08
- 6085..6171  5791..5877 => 1.06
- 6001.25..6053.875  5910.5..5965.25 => 1.07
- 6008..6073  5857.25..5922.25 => 1.17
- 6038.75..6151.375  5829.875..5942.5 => 1.12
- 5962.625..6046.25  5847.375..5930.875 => 1.11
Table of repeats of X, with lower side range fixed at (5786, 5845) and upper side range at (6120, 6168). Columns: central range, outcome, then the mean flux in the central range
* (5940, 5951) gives 0.03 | 2.04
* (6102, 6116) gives -0.06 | 2.13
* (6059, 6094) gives -0.02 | 2.09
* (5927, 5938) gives 0.03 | 2.04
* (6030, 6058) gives -0.05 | 2.16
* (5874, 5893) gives 0.13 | 1.88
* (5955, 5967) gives 0.01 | 2.07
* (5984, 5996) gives 0.03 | 2.03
